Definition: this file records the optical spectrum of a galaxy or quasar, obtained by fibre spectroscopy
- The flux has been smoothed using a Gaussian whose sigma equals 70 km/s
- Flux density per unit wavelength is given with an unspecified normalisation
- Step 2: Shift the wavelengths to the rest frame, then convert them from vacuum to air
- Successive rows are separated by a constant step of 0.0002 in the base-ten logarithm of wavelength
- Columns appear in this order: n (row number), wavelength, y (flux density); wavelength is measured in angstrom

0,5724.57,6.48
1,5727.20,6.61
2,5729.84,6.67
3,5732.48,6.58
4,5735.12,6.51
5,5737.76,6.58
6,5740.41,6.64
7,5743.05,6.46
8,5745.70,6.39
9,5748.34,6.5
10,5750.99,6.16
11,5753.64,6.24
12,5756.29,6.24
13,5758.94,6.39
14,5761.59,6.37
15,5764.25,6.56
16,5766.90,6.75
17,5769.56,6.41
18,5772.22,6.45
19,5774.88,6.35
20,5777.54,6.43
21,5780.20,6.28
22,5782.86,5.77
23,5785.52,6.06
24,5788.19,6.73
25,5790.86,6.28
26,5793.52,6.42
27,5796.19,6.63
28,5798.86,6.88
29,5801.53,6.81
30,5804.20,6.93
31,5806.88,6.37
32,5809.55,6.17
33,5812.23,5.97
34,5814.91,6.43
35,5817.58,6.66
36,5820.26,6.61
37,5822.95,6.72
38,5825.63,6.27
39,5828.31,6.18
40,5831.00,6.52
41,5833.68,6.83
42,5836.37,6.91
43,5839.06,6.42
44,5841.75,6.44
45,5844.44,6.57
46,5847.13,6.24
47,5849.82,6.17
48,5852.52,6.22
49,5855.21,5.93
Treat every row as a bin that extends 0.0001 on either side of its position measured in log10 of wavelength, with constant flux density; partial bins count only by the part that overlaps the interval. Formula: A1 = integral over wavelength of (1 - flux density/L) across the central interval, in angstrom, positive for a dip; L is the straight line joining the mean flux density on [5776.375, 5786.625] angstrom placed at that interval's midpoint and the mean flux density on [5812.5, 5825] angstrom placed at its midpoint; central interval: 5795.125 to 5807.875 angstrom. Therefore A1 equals -0.78 angstrom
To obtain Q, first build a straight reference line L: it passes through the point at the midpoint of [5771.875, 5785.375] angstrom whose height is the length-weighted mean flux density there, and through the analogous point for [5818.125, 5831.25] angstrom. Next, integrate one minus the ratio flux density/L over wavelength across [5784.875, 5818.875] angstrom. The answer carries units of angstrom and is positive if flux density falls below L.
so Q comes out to -0.8 angstrom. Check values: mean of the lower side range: 6.23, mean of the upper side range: 6.46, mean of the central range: 6.5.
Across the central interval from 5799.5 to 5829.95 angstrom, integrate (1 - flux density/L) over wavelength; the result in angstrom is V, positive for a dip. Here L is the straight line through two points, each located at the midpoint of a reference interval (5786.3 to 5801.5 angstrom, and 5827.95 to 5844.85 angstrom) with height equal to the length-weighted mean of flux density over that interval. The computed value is 0.5 angstrom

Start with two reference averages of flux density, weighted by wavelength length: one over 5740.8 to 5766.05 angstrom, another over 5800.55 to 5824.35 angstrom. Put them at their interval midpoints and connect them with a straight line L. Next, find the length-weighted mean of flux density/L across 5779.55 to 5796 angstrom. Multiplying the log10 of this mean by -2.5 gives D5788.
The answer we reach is 0.03 mag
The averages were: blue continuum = 6.39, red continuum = 6.51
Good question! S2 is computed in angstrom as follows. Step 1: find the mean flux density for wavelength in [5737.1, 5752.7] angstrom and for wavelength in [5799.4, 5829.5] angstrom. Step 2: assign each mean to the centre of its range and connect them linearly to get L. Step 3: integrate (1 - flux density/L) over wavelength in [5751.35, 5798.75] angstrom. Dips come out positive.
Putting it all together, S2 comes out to 0.6 angstrom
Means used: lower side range 6.44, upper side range 6.48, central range 6.38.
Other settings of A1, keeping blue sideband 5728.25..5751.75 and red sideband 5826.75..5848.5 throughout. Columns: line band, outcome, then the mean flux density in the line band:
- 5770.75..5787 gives 0.70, 6.23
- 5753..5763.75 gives 0.29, 6.33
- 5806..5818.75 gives 0.39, 6.32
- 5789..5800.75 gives -0.11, 6.57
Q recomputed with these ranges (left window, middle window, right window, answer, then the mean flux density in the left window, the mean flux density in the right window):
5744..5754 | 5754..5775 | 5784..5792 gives -0.3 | 6.33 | 6.34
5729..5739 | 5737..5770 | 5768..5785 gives 0.0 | 6.58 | 6.28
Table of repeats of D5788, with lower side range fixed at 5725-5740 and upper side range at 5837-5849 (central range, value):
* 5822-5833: 0.00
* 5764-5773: 0.00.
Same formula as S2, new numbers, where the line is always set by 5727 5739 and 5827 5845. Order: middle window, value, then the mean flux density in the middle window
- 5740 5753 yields 0.4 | 6.41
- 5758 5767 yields 0.1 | 6.49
